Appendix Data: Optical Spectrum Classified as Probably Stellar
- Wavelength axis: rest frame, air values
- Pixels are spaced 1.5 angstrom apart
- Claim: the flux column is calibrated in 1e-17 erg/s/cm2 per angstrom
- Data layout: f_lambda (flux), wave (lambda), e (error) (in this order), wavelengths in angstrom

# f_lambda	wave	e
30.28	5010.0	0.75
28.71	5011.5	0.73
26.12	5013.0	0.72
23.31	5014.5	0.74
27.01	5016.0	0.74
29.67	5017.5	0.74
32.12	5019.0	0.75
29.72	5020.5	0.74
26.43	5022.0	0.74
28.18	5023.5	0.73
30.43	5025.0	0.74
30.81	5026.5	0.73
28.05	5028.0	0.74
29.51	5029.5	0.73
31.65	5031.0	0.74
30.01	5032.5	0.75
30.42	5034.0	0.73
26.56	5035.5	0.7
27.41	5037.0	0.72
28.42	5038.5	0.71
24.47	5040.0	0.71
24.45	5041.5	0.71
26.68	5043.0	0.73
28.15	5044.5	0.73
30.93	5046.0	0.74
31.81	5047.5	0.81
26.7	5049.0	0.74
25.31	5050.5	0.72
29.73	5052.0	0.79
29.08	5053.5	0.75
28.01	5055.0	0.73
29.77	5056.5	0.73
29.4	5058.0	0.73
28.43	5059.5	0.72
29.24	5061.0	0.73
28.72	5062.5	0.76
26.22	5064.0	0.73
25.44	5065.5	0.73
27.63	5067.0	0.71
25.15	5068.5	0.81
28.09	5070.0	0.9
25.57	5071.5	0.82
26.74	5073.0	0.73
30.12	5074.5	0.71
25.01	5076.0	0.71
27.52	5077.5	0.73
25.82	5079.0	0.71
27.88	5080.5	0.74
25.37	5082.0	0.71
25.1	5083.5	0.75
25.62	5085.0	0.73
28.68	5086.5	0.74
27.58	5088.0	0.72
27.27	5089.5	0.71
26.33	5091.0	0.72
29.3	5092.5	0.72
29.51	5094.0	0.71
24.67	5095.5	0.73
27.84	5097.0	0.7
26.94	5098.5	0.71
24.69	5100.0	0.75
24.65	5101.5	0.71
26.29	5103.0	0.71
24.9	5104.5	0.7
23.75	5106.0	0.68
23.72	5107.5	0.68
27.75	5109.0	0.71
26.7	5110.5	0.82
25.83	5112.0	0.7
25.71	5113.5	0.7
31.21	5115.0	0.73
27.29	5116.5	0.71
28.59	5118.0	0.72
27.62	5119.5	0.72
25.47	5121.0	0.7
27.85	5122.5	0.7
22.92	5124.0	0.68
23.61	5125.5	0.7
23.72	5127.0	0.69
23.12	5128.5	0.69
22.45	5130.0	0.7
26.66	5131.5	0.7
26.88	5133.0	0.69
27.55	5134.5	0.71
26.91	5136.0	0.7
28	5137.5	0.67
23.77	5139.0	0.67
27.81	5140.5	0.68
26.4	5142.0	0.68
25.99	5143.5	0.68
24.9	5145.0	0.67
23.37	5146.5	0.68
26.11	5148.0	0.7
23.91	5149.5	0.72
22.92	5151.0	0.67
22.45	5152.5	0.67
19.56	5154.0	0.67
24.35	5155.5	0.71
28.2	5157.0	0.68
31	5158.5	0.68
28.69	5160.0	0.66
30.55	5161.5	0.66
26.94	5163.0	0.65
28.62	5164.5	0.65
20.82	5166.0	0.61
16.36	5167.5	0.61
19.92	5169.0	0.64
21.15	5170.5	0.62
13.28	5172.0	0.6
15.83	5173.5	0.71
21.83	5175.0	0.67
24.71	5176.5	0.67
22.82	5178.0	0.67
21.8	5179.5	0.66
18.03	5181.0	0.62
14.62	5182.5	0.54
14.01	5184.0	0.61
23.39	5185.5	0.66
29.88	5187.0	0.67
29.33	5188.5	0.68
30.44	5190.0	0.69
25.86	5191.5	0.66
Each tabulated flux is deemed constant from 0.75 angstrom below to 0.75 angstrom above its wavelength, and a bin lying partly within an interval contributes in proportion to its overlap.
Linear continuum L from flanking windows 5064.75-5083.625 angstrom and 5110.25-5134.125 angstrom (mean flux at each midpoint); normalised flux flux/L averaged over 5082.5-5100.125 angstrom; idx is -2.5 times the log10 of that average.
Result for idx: -0.025 mag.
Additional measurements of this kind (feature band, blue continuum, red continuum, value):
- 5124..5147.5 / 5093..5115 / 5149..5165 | 0.033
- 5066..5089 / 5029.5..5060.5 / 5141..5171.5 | 0.020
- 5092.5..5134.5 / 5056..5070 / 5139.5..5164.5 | 0.028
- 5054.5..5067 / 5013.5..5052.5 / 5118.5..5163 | -0.018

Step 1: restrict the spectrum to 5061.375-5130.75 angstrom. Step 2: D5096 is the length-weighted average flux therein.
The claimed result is 26.4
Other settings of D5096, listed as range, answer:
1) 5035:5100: 27.4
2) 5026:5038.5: 29.2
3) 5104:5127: 26.1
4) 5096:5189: 24.5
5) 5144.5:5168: 25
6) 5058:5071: 27.4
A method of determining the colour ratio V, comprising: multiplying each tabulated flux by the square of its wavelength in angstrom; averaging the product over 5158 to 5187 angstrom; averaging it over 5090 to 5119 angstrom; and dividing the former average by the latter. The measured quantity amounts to 0.85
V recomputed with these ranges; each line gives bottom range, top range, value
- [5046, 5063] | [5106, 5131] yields 0.92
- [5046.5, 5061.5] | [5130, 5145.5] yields 0.95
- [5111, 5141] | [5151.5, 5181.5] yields 0.89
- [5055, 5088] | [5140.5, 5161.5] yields 0.97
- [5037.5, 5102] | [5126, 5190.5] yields 0.91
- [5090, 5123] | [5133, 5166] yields 0.99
